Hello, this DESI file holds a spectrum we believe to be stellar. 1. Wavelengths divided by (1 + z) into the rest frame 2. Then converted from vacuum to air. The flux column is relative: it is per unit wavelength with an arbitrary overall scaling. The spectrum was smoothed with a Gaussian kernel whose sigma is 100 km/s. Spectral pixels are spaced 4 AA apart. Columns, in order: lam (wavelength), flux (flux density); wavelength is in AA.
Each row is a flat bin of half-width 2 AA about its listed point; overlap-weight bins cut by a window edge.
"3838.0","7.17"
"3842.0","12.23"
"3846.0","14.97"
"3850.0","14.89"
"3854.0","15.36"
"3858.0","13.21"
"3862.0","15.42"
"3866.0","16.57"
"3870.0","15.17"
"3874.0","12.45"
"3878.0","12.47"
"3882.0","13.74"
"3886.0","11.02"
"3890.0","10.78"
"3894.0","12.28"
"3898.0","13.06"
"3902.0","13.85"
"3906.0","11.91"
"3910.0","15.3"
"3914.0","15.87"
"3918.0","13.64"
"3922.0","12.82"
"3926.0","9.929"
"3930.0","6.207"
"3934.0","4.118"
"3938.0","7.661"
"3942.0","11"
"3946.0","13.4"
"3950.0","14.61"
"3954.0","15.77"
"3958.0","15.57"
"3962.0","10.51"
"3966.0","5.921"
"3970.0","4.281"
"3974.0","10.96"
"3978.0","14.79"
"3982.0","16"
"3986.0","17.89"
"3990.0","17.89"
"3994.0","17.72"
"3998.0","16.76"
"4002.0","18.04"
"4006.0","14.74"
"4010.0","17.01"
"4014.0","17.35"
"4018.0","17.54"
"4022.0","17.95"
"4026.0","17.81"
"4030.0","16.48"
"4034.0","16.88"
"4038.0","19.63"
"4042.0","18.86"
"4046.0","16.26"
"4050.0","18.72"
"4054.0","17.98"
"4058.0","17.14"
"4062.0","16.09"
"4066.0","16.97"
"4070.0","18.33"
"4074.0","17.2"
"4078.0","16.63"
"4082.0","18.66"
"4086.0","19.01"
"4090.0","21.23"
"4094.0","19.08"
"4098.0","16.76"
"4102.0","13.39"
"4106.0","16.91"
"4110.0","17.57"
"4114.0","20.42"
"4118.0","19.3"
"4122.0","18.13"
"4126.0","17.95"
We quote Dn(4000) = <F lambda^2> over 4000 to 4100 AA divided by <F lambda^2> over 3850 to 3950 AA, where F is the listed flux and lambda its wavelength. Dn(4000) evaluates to 1.5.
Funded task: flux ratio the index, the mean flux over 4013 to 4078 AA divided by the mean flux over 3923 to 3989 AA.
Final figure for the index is 1.6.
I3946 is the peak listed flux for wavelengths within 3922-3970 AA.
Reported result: 15.77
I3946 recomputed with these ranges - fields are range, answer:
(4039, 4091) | 21.23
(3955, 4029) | 18.04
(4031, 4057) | 19.63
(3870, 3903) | 15.17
